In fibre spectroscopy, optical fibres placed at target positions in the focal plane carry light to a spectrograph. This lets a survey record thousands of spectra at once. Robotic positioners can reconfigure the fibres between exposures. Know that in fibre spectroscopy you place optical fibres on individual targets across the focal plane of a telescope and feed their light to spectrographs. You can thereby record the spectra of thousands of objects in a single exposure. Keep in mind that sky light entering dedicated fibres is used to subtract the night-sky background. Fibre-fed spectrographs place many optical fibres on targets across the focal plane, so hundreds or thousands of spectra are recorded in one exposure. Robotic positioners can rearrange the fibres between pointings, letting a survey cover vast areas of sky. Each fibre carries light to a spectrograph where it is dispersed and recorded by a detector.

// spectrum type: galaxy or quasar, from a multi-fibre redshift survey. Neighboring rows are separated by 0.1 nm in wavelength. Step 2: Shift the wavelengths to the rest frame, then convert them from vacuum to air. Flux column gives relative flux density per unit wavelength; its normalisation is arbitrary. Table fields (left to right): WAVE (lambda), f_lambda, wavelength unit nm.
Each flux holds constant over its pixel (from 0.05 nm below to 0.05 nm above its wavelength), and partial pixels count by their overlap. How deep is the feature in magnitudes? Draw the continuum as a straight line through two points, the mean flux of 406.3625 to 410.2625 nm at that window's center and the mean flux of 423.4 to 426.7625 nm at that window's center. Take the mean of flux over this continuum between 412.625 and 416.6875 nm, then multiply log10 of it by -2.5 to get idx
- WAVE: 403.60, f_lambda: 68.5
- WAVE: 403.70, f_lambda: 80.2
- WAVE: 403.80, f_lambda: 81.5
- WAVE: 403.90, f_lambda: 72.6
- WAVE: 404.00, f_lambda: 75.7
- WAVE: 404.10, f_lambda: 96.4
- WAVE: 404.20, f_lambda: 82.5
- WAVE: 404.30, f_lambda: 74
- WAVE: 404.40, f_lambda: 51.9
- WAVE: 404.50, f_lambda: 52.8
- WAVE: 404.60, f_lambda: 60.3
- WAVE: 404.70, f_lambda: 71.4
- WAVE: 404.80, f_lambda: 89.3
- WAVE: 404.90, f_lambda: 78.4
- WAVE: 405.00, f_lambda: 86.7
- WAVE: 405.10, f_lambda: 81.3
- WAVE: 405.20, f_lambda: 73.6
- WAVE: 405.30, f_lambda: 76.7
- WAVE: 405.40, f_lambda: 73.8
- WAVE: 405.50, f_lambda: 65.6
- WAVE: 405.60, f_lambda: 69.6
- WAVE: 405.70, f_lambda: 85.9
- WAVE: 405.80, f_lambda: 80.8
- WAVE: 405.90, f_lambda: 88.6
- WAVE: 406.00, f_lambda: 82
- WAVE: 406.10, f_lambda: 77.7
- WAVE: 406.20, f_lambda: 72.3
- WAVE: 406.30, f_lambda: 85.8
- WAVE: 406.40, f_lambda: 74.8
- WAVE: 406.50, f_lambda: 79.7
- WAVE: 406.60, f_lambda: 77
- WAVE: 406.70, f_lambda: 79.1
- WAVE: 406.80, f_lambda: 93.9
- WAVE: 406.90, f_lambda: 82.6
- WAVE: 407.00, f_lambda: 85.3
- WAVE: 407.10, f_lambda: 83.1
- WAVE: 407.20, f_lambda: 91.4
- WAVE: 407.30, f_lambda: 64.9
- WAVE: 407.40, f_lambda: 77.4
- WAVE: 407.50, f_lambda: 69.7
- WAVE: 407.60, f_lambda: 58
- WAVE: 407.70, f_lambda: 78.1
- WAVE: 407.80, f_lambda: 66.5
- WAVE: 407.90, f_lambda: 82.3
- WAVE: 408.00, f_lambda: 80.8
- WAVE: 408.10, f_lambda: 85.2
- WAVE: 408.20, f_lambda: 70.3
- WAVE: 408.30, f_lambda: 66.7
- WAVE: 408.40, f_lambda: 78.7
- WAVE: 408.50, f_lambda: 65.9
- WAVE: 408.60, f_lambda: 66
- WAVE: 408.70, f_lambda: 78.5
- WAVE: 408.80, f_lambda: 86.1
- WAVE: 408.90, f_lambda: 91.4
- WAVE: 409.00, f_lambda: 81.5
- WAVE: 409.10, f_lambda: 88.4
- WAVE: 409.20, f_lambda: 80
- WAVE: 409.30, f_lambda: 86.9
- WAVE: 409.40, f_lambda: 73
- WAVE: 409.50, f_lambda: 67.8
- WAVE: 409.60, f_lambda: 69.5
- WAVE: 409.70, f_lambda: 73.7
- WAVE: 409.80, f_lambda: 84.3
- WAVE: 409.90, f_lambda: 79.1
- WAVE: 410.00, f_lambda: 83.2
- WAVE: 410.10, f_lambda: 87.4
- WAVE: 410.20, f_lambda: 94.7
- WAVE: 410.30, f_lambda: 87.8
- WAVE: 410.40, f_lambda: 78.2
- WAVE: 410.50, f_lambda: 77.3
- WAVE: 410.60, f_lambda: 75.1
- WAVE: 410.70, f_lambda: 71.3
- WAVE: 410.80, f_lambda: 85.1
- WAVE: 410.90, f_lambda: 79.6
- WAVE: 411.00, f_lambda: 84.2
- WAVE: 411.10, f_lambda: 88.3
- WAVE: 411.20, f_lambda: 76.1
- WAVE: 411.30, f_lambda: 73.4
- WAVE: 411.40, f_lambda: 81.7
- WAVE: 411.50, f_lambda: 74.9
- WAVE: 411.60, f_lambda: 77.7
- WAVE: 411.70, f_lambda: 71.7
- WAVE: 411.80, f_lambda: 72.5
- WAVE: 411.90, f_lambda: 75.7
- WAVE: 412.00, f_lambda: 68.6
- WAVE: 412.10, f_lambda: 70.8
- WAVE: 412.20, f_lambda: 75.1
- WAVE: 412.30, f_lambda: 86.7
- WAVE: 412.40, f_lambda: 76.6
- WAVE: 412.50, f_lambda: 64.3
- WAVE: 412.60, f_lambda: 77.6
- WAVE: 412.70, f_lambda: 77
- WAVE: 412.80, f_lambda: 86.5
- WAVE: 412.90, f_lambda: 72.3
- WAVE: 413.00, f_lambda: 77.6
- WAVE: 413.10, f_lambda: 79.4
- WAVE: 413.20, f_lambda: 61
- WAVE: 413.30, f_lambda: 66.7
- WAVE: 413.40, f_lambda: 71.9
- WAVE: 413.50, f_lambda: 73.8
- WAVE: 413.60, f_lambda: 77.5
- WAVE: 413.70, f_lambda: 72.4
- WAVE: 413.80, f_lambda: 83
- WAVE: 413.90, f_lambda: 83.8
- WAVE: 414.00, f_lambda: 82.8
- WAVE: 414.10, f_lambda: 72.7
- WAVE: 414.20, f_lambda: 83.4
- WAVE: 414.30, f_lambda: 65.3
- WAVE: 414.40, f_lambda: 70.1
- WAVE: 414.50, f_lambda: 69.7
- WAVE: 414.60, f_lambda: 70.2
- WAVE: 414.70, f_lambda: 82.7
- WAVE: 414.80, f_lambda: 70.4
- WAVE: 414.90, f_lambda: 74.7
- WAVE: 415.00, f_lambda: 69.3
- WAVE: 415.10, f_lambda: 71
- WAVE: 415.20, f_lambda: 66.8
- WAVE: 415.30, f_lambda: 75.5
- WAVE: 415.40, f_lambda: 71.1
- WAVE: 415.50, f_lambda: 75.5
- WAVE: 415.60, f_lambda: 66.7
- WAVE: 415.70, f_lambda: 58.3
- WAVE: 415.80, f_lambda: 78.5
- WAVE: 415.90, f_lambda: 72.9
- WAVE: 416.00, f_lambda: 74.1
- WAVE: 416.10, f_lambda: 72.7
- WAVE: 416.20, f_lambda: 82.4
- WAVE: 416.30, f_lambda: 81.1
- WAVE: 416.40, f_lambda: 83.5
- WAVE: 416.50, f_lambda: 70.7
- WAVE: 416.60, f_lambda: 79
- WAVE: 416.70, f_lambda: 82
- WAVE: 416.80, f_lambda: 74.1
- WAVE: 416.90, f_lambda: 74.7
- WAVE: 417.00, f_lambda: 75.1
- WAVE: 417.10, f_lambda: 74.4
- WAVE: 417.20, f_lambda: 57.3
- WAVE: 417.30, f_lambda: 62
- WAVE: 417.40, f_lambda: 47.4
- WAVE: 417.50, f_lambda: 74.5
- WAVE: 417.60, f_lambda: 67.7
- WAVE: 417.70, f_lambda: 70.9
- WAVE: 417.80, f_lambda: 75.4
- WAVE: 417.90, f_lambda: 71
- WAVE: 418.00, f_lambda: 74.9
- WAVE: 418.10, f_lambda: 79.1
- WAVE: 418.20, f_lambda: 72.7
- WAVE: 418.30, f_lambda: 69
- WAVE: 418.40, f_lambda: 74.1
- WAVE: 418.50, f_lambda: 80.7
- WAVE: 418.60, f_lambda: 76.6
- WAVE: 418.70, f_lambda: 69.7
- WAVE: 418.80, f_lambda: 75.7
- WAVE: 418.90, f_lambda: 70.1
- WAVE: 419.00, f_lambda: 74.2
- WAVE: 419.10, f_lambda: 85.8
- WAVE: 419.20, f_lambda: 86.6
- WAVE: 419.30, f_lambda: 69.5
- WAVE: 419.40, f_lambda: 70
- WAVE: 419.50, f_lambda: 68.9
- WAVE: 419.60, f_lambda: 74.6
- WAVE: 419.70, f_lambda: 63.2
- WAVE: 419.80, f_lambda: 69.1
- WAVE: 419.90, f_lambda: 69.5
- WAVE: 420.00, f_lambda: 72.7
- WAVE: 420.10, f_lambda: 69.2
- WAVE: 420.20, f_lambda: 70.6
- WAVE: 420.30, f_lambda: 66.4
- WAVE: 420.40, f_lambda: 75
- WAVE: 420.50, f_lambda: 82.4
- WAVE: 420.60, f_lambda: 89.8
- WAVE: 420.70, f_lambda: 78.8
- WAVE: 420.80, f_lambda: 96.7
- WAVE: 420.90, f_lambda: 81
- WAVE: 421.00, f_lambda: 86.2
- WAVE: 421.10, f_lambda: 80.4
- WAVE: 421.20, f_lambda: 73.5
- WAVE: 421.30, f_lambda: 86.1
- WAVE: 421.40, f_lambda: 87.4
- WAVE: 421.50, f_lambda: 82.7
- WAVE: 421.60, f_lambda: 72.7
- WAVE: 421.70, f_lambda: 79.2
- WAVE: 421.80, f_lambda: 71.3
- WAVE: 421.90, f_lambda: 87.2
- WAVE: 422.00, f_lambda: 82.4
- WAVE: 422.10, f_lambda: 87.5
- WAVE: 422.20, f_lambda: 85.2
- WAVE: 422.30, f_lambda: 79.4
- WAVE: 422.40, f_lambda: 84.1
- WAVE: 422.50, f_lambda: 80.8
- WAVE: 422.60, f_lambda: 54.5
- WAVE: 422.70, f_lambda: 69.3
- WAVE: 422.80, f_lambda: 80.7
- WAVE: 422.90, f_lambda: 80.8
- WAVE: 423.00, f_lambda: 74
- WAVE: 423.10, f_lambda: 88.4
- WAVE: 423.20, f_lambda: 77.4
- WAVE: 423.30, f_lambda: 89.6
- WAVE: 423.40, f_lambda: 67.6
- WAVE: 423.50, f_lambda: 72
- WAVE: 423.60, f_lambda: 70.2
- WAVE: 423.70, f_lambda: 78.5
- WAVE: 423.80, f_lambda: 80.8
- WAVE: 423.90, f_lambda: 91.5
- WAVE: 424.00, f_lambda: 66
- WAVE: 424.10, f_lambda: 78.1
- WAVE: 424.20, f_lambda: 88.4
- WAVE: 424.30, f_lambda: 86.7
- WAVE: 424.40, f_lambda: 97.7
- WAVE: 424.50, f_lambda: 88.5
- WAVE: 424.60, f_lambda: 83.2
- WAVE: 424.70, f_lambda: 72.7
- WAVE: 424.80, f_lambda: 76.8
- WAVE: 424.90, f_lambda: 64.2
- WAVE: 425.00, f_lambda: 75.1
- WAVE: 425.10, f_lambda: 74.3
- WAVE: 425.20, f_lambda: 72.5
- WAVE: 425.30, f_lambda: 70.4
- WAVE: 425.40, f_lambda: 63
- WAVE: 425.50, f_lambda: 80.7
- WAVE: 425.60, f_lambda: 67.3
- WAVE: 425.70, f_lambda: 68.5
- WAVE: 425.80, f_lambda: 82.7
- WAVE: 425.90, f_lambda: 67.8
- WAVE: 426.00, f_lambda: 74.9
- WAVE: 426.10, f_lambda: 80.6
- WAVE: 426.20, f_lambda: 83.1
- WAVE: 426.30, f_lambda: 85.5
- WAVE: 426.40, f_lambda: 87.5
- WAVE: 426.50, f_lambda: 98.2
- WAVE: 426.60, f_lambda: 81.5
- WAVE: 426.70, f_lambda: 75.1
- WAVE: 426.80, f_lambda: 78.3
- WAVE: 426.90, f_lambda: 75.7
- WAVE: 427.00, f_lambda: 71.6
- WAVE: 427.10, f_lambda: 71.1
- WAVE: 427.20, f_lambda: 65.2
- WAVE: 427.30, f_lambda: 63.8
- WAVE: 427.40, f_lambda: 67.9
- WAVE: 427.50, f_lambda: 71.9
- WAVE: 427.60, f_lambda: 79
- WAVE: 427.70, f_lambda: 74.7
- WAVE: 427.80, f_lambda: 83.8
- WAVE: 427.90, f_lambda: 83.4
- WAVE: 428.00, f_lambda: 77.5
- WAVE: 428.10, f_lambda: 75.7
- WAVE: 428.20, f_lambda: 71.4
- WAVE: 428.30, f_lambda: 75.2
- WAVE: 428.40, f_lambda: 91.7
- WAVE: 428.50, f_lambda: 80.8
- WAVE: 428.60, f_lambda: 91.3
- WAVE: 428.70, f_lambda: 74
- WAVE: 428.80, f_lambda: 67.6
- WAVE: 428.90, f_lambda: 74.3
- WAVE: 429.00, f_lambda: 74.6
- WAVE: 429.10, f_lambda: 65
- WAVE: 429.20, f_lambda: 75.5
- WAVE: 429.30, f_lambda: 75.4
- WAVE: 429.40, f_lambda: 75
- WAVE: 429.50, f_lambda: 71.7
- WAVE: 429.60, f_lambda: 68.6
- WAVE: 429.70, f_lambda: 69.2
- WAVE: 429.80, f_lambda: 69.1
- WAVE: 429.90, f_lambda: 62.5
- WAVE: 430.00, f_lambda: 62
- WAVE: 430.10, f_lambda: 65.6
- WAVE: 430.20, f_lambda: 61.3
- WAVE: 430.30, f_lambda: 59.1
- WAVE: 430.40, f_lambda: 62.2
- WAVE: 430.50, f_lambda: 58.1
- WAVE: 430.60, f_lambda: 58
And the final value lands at 0.056 mag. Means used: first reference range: 78.6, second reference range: 78.1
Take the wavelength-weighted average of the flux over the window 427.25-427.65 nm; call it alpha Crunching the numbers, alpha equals 70.7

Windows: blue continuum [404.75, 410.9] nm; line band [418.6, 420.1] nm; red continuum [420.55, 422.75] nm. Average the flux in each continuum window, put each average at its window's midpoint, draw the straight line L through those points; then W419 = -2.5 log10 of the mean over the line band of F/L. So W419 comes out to 0.11 mag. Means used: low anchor 78.8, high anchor 80.7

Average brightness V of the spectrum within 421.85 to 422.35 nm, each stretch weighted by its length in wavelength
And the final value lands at 84.3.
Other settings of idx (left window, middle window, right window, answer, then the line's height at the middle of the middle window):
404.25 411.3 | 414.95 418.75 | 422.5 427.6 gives 0.07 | 77.2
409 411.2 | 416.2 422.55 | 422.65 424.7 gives 0.06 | 80.4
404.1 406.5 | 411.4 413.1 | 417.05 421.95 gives 0.00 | 75.4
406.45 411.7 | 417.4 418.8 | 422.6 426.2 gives 0.07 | 77.7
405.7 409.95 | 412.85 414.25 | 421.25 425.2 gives 0.04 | 78.6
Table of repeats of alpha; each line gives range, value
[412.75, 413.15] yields 79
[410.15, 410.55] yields 84.5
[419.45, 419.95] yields 69.1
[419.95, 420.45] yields 70.8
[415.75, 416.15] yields 74.6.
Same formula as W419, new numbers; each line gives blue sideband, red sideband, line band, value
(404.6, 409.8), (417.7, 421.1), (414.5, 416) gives 0.07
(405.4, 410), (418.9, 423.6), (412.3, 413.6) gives 0.05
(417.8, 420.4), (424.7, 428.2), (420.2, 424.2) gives -0.08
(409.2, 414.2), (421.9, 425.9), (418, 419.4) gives 0.03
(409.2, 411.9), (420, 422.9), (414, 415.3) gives 0.09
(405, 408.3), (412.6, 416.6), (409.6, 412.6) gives -0.03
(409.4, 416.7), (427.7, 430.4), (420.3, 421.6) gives -0.11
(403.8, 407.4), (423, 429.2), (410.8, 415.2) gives 0.03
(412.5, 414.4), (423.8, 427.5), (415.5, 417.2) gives 0.02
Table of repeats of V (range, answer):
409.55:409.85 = 75.8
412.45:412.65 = 70.9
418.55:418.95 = 73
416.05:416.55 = 78.1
